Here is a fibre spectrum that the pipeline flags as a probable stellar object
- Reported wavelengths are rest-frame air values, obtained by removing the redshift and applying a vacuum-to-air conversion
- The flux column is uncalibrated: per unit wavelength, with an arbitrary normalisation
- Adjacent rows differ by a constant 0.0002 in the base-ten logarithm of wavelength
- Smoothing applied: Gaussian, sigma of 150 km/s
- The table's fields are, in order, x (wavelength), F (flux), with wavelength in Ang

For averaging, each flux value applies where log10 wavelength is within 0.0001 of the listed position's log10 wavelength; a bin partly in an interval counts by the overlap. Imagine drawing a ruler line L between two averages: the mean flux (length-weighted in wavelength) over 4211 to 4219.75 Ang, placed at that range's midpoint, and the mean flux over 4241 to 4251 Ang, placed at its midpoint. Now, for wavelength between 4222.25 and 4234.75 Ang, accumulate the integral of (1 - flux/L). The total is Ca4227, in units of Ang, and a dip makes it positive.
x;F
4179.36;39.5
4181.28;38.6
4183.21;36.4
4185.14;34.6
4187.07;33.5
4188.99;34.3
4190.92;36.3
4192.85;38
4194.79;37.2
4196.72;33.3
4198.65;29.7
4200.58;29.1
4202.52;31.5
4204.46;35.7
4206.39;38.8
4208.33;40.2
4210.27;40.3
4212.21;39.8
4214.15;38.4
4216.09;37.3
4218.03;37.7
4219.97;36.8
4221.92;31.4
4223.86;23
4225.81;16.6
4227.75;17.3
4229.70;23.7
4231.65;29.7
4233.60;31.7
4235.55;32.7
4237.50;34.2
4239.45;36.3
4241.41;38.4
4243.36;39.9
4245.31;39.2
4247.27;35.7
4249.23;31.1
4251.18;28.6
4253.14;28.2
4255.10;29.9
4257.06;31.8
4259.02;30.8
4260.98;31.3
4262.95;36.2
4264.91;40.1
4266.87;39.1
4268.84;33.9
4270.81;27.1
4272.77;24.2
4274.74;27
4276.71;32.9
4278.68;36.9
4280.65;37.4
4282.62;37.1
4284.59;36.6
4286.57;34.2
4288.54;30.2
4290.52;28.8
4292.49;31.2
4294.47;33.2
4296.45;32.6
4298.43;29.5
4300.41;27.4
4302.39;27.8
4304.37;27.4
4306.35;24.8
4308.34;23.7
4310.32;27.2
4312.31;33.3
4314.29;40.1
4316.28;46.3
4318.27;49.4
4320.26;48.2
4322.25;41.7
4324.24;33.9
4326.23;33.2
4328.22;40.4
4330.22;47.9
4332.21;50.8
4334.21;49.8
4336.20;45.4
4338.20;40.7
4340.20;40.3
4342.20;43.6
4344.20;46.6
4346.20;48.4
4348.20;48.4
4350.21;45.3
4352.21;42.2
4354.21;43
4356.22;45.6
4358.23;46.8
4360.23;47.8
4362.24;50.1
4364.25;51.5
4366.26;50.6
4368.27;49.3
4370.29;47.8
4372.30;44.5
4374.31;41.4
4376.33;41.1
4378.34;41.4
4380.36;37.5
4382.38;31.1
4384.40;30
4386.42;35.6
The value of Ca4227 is 4.4 Ang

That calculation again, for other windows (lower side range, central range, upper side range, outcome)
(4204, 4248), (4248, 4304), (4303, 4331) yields 5.4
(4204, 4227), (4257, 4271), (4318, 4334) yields 1.5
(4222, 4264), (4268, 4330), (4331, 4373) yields 8.5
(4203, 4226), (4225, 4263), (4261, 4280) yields 3.2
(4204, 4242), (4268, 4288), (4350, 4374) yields 3.0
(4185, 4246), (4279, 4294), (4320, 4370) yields 2.3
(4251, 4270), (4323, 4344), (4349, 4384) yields -1.0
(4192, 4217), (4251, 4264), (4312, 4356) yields 2.7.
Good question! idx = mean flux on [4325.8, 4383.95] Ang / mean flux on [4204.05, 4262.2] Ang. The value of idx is 1.36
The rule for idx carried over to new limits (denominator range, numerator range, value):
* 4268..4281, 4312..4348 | 1.41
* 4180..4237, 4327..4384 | 1.35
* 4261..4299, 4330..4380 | 1.39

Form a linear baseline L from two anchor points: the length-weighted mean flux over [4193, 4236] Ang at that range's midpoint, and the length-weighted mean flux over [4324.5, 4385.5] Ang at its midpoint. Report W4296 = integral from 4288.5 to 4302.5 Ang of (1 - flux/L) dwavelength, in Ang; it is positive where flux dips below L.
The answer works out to 3.17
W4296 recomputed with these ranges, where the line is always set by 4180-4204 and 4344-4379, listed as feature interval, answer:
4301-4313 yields 4.3 Ang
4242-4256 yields 1.8 Ang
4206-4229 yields 2.1 Ang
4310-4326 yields 1.1 Ang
